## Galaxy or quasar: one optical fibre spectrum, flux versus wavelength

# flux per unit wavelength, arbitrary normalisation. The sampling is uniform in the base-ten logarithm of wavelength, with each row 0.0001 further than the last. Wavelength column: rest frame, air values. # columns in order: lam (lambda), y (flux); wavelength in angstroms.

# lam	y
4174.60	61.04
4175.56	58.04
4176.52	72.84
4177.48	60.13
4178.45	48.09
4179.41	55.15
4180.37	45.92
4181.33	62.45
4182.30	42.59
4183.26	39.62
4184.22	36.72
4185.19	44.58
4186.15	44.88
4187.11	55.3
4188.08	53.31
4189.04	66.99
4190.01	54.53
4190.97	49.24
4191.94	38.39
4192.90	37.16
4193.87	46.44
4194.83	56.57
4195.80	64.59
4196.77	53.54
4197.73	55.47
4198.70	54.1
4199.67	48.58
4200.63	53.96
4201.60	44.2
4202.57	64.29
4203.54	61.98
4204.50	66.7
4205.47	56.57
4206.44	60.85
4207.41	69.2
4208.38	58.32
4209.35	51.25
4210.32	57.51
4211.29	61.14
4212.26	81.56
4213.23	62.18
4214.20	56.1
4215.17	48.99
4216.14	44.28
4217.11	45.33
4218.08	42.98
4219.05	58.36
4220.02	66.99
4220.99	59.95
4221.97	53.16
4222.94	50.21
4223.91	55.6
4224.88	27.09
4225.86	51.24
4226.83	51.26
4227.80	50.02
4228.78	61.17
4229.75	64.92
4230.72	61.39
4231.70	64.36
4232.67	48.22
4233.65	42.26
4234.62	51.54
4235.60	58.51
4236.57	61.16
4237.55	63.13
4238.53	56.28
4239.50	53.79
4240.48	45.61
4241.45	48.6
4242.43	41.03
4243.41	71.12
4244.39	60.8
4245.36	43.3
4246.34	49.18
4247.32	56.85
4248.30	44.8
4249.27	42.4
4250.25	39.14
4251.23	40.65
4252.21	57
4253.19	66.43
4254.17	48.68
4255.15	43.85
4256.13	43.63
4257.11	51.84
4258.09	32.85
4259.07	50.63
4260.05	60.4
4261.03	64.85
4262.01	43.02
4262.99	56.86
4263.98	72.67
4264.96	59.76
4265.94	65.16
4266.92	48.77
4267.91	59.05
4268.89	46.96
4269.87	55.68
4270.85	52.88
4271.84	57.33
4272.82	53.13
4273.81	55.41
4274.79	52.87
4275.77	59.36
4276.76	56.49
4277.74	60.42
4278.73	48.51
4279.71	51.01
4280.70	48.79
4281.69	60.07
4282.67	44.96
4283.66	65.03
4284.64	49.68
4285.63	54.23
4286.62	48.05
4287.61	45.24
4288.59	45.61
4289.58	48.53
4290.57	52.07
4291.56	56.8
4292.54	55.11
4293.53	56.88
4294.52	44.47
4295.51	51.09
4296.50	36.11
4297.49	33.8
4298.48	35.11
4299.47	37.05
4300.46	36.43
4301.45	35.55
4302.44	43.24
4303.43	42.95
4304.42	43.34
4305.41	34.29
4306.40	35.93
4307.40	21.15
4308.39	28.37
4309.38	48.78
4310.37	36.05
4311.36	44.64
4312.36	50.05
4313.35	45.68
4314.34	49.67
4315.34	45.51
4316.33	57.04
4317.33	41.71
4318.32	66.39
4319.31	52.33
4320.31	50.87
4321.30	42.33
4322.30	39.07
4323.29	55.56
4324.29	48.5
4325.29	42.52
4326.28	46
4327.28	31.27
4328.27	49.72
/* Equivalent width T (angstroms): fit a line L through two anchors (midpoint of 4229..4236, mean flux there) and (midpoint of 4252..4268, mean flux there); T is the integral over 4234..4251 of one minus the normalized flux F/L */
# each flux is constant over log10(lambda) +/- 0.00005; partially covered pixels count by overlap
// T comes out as 1.1 angstroms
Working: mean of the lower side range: 56.1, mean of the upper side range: 54.3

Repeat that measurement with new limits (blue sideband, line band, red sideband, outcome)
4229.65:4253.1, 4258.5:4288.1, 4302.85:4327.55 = -3.50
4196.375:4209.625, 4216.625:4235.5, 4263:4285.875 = 1.20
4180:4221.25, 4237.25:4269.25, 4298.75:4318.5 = -2.91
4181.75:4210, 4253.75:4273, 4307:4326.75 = -1.81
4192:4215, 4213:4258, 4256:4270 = 2.88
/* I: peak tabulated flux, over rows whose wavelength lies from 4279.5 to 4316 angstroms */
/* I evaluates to 65.03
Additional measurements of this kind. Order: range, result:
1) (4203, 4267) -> 81.56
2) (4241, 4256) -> 71.12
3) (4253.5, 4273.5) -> 72.67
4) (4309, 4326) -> 66.39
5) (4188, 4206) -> 66.99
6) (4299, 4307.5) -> 43.34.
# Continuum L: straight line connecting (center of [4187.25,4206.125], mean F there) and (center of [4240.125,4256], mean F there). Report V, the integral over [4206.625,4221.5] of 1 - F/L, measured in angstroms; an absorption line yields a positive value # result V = -1.41 angstroms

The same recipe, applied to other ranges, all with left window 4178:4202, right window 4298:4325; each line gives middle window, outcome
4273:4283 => -1.94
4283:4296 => -2.09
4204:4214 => -2.71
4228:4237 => -1.71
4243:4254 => -1.15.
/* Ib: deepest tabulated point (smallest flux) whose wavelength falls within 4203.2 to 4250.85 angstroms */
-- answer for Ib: 27.09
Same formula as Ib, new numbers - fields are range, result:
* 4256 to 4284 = 32.85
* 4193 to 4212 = 44.2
